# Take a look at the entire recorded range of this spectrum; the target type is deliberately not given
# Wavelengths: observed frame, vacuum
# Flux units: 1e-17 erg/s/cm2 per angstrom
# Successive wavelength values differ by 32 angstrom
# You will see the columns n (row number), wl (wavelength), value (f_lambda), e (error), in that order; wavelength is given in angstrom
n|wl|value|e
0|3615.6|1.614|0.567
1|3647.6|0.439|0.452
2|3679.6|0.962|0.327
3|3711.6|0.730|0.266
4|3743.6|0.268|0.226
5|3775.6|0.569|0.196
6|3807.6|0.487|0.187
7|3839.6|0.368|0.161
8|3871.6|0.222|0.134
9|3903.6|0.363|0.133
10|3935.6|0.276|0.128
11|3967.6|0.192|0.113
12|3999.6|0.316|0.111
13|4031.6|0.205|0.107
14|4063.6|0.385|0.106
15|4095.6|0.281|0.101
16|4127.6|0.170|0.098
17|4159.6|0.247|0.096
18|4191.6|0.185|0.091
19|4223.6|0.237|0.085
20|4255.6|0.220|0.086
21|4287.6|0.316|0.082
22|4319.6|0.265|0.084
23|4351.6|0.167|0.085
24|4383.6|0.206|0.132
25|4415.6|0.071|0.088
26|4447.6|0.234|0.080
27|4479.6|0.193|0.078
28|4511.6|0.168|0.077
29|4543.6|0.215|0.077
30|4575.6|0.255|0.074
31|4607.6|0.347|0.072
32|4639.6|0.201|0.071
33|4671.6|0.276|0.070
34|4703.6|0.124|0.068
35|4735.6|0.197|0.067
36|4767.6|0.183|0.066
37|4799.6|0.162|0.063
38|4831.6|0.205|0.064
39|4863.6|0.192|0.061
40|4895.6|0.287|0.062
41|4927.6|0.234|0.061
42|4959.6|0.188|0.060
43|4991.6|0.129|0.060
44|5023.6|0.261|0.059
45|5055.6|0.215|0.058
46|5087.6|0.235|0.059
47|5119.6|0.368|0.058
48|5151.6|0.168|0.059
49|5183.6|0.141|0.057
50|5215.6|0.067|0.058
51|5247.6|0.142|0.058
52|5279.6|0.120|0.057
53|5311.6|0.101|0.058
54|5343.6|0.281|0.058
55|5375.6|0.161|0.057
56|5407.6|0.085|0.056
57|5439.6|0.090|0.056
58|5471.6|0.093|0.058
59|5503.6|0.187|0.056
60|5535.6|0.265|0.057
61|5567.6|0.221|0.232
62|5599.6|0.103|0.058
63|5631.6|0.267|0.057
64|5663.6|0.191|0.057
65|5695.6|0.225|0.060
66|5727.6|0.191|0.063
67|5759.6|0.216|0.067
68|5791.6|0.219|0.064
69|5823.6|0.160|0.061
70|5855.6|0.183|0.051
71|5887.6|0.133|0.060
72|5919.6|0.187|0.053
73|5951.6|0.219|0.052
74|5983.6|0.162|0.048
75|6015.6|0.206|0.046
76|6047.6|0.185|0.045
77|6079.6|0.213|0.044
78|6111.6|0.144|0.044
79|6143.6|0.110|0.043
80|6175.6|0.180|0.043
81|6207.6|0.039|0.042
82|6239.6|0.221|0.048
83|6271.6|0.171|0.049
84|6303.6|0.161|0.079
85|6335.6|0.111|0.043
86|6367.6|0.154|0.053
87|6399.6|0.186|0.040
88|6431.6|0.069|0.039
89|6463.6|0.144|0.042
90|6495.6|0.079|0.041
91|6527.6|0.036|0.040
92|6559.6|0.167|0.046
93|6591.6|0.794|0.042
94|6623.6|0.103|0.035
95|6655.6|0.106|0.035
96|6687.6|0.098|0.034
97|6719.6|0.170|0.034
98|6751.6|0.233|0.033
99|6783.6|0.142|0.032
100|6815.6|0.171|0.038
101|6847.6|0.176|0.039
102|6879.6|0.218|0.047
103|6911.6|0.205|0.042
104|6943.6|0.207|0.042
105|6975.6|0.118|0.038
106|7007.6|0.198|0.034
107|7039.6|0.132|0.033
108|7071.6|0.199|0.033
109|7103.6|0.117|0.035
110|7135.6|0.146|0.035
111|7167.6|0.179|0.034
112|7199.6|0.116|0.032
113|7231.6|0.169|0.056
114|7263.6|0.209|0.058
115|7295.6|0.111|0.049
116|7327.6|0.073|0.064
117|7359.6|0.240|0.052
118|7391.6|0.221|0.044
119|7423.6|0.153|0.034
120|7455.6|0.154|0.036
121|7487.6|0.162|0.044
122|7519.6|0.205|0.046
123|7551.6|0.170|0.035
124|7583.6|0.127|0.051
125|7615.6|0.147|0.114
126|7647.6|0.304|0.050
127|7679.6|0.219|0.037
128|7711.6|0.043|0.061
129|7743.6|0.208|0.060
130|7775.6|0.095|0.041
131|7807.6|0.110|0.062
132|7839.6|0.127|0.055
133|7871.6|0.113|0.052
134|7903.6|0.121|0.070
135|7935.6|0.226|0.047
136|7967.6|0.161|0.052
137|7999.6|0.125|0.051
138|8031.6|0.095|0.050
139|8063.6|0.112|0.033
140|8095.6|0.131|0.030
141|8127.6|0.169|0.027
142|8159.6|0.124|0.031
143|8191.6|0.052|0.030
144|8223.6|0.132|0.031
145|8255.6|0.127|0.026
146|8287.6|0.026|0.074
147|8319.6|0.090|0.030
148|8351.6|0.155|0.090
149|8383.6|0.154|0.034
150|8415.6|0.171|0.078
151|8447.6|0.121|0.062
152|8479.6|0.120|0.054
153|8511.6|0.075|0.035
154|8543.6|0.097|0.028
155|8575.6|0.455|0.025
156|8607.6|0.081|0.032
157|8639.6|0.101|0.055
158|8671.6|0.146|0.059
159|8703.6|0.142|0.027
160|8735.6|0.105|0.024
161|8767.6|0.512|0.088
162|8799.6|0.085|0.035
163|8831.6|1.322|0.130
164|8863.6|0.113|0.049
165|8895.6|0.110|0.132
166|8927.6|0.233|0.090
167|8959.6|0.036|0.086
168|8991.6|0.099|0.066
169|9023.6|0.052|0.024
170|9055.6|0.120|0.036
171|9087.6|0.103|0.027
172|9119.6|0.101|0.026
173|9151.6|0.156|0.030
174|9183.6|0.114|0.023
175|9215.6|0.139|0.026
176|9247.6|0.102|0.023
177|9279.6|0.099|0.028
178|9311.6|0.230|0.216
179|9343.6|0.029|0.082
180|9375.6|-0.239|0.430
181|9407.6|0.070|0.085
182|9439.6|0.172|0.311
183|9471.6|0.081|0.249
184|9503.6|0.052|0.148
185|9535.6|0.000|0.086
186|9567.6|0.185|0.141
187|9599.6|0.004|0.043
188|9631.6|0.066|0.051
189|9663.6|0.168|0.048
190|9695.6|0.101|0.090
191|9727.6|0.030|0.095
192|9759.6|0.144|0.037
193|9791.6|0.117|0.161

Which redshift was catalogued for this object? 0.765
